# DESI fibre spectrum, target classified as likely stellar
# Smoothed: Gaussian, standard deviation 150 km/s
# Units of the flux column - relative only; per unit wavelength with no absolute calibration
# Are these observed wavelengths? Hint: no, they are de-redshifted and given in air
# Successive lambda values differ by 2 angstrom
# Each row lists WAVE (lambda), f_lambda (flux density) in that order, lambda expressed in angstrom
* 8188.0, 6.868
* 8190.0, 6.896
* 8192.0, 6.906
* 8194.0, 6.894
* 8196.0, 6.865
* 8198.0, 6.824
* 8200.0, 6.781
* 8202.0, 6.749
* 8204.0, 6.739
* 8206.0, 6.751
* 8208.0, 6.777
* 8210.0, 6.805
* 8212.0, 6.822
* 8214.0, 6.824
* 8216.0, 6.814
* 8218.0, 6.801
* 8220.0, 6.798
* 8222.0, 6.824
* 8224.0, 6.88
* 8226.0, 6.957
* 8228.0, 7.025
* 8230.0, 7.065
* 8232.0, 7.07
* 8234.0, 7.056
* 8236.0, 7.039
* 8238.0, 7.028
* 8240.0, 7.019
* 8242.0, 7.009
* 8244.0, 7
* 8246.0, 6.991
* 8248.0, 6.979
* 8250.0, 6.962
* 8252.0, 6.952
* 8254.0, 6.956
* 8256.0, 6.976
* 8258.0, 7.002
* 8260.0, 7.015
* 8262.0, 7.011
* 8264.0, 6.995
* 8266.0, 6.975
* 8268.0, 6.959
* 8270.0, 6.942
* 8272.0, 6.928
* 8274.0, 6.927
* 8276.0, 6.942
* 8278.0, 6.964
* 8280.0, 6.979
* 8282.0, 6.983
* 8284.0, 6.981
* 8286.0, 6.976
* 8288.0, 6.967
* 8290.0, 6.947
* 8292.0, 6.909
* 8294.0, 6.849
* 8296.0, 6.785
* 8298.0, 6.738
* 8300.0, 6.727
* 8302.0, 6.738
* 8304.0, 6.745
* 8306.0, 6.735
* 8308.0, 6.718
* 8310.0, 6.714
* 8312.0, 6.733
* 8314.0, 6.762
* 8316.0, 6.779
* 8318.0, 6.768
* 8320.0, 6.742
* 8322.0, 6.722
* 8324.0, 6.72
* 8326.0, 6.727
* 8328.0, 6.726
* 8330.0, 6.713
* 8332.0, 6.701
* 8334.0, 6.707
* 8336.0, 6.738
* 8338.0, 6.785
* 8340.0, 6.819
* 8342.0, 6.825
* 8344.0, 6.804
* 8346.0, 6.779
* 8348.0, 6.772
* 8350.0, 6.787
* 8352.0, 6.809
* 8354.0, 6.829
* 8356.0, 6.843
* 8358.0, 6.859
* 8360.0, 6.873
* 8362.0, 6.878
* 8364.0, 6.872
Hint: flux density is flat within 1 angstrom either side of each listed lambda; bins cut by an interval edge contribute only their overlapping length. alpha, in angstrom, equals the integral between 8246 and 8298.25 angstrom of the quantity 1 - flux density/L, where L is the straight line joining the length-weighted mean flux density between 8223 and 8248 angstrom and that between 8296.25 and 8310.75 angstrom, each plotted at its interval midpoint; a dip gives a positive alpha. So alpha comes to -0.7 angstrom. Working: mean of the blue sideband 7.01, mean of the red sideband 6.73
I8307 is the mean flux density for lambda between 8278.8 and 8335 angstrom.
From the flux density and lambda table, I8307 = 6.8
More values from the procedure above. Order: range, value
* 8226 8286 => 6.99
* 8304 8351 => 6.75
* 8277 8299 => 6.92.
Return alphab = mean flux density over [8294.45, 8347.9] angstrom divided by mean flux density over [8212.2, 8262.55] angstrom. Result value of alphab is 0.97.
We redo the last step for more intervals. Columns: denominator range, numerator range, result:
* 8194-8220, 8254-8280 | 1.02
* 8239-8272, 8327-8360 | 0.97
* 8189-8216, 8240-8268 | 1.02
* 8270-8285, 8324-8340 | 0.97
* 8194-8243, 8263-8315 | 1.00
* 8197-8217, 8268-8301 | 1.02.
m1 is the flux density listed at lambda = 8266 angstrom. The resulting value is 6.975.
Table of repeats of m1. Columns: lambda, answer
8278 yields 6.964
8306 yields 6.735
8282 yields 6.983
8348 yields 6.772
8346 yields 6.779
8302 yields 6.738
